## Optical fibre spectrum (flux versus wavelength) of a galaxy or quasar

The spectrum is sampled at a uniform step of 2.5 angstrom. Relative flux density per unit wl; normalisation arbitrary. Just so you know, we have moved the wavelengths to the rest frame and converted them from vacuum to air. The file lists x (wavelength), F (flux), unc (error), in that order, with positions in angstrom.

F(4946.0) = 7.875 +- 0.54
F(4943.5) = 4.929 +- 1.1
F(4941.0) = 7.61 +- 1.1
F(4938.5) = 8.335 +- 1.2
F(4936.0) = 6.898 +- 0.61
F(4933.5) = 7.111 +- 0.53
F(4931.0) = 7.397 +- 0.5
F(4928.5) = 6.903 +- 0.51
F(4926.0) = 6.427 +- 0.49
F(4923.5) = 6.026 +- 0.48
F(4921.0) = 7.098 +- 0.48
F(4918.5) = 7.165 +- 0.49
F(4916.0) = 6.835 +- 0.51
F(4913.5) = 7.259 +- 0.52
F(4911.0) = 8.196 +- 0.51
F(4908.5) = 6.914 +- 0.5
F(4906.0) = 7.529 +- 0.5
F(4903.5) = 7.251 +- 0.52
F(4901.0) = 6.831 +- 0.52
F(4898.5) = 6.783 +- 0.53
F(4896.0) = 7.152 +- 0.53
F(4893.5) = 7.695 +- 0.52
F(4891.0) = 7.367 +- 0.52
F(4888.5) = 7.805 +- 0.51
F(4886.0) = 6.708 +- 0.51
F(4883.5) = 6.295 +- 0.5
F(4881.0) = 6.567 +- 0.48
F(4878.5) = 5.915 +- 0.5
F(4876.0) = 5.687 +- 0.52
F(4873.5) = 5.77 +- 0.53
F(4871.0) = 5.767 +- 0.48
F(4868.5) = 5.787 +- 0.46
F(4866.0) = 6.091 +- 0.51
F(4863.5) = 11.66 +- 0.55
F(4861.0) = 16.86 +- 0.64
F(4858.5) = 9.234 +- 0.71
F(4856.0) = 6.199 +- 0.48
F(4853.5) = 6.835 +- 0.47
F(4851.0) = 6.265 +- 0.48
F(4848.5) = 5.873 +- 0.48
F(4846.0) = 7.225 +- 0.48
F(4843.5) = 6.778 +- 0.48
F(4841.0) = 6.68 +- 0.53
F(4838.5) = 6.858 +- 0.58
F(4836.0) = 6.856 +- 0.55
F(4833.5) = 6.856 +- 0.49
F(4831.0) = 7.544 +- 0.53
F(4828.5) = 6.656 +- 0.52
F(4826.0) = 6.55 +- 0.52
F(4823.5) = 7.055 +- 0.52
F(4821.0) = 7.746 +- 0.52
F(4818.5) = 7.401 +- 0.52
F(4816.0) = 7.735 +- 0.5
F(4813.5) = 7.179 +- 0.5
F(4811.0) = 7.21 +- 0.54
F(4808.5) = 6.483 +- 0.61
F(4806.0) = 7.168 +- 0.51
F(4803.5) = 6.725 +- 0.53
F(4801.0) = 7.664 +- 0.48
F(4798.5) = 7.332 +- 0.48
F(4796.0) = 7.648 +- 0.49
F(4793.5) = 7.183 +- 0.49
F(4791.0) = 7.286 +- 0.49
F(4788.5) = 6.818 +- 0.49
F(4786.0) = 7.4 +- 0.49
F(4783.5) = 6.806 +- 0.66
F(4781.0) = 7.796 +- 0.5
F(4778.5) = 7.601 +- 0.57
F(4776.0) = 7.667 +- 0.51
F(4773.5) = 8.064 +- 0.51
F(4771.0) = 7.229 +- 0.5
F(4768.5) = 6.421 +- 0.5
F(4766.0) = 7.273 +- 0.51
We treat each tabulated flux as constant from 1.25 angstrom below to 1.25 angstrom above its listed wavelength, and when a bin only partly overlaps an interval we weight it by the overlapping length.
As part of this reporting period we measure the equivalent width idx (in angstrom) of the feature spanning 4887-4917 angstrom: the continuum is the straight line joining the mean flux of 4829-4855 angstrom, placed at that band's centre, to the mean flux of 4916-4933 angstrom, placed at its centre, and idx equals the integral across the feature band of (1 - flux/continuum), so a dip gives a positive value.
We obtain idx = -2.1 angstrom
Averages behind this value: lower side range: 6.77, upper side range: 6.85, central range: 7.3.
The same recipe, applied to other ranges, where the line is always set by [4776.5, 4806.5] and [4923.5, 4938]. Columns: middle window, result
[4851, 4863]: -4.05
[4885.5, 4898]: -0.55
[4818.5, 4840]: 0.50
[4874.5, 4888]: 1.44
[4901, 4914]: -0.71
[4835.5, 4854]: 1.30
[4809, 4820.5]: -0.17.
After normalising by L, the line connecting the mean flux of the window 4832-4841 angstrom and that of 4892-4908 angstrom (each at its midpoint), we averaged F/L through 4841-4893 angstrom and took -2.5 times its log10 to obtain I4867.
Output -0.05 mag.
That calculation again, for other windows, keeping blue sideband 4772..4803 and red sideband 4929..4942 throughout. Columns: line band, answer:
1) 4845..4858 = 0.12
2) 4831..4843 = 0.08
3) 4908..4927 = 0.07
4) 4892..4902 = 0.05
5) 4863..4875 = 0.11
